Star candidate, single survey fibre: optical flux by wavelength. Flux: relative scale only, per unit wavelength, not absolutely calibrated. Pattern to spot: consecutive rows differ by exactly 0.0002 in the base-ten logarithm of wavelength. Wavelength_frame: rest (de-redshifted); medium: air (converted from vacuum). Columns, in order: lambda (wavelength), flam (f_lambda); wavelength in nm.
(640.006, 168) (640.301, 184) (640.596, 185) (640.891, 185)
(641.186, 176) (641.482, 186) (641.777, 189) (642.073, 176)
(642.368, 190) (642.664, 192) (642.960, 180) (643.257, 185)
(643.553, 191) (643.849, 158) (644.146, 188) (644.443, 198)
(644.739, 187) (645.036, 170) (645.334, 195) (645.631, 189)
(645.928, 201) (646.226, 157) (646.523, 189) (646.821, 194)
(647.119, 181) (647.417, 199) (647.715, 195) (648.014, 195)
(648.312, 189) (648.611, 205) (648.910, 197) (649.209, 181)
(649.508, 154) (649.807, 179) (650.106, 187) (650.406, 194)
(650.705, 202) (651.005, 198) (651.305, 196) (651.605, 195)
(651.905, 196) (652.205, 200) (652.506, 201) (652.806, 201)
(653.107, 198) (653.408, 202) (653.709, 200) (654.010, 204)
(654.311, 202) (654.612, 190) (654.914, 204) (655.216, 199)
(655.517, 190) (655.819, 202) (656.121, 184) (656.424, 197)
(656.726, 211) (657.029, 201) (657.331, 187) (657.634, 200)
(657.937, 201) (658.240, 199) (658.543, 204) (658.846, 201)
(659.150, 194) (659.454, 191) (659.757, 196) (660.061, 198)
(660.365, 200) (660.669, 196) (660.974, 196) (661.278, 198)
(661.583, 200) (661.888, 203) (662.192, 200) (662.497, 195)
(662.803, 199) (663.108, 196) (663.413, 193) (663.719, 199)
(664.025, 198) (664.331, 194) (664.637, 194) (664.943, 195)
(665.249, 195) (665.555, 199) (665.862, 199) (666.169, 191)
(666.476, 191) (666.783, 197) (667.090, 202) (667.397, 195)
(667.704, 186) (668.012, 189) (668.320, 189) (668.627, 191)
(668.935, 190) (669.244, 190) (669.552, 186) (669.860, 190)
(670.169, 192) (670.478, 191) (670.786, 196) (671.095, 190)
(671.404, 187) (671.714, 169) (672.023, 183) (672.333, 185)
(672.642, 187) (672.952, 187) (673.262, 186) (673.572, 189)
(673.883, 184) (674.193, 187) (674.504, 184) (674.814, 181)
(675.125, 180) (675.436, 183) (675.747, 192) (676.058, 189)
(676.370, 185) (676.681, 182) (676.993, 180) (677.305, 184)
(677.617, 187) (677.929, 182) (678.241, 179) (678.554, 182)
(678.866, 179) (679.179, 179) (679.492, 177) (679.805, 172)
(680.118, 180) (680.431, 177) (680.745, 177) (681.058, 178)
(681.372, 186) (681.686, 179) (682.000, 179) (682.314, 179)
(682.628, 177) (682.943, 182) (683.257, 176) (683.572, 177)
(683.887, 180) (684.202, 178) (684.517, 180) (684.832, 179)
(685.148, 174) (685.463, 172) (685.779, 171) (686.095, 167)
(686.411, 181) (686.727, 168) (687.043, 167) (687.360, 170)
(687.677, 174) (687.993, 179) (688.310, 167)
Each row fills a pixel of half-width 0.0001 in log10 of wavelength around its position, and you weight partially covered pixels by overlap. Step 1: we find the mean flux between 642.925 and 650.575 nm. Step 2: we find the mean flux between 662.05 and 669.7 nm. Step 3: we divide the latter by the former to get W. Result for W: 1.04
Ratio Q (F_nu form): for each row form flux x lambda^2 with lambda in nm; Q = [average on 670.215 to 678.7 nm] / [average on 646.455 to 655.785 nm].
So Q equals 1.02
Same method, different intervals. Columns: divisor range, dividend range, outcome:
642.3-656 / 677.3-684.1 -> 1.03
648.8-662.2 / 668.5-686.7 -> 0.99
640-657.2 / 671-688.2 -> 1.04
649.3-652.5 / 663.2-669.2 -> 1.07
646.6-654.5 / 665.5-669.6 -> 1.04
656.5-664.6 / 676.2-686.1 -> 0.96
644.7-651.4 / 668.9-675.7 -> 1.06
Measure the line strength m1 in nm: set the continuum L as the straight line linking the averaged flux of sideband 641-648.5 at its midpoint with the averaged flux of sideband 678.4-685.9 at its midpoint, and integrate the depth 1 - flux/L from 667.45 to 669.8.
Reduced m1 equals -0.11 nm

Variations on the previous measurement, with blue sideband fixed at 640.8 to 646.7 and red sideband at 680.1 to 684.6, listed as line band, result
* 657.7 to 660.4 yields -0.24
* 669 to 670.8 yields -0.10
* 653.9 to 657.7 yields -0.31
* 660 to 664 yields -0.36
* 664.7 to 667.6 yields -0.23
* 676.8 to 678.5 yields -0.03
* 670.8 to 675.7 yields -0.12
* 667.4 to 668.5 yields -0.05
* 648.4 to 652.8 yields -0.21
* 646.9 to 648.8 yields -0.11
